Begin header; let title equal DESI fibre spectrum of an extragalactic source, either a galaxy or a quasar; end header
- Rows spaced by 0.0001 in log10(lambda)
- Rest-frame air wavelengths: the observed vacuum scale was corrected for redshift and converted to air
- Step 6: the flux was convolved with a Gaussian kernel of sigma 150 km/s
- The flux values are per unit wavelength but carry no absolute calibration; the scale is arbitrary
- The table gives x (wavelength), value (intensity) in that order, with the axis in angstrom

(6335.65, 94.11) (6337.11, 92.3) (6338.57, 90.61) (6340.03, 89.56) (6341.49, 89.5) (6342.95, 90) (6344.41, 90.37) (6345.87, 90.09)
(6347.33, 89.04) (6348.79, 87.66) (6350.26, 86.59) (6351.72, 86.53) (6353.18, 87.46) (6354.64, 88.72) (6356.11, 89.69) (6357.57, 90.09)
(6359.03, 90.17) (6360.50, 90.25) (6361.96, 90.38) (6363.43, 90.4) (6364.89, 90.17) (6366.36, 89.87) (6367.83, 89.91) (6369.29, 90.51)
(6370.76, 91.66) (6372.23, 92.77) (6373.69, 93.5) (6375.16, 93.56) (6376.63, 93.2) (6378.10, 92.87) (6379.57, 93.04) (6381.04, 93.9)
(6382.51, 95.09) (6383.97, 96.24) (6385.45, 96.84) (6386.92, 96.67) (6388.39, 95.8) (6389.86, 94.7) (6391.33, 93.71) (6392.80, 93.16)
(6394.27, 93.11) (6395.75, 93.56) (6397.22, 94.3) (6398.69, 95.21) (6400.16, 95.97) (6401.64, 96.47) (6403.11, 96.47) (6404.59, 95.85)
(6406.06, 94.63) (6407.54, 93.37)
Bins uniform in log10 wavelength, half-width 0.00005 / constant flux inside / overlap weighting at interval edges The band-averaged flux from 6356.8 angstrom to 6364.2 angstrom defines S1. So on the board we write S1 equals 90.3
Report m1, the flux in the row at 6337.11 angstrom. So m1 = 92.3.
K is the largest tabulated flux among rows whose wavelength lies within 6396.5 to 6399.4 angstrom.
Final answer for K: 95.21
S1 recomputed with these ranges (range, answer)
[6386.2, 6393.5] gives 94.9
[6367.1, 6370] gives 90.4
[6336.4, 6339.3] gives 91.4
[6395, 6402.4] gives 95.1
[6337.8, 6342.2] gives 89.9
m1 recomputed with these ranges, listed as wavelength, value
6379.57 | 93.04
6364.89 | 90.17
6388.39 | 95.8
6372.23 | 92.77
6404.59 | 95.85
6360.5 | 90.25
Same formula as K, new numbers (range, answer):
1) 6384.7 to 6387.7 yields 96.84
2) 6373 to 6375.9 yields 93.56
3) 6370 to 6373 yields 92.77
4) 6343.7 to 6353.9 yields 90.37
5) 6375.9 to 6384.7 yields 96.24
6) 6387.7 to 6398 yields 95.8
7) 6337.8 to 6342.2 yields 90.61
